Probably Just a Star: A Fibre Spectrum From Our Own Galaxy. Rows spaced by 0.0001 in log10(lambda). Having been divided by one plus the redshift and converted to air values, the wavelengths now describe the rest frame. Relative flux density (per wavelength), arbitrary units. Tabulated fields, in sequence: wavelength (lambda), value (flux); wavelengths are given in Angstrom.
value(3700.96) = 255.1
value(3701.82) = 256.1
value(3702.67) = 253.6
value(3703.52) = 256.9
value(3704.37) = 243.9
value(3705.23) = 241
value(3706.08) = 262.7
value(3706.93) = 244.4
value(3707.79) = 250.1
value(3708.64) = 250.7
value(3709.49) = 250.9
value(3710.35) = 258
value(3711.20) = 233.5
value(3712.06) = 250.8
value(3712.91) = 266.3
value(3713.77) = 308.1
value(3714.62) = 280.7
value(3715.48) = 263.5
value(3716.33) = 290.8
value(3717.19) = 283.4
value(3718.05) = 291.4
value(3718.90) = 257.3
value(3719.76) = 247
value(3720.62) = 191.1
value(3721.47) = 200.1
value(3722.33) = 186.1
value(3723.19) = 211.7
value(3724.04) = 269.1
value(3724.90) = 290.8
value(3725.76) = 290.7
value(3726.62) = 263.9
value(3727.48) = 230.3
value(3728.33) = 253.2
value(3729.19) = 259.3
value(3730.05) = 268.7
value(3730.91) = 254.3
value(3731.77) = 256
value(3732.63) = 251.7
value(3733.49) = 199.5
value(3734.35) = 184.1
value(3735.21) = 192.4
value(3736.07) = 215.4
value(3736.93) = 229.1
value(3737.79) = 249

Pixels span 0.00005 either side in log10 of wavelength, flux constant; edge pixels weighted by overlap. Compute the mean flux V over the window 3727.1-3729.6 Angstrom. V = 249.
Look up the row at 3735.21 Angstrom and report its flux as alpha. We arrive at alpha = 192.4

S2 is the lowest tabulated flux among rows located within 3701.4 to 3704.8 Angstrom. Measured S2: 243.9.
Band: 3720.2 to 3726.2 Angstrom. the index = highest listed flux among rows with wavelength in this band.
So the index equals 290.8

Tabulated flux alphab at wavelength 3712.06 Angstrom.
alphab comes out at 250.8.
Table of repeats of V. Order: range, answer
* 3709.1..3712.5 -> 248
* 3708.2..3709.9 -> 252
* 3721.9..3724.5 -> 223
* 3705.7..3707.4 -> 253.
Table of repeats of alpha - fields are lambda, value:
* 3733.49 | 199.5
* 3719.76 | 247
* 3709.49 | 250.9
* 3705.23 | 241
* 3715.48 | 263.5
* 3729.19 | 259.3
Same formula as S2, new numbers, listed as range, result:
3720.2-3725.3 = 186.1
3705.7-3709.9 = 244.4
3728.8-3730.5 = 259.3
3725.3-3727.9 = 230.3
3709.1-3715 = 233.5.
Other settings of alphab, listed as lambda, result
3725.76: 290.7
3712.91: 266.3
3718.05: 291.4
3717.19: 283.4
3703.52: 256.9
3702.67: 253.6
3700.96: 255.1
